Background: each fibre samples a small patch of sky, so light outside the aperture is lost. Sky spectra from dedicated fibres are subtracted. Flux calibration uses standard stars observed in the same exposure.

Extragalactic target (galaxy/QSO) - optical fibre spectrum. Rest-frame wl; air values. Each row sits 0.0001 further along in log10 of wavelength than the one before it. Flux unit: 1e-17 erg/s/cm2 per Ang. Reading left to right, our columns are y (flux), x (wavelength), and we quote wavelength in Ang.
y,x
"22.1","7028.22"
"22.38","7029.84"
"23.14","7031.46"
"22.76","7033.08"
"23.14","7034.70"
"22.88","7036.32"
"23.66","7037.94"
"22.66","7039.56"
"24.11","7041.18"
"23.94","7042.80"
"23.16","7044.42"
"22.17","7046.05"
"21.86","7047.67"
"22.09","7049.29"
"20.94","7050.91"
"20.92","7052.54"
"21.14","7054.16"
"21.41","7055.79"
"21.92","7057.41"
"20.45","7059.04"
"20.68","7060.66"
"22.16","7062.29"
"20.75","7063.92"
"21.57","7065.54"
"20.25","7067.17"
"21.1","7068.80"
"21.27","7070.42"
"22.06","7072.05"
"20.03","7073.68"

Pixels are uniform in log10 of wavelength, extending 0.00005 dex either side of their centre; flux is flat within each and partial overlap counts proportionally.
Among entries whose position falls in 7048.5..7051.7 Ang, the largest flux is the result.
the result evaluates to 22.09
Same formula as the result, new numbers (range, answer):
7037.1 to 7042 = 24.11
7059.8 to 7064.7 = 22.16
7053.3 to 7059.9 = 21.92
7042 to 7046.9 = 23.94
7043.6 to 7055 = 23.16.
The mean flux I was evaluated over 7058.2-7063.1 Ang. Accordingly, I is 21.1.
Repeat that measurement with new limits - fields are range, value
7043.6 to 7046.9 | 22.6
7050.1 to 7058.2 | 21.3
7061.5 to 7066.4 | 21.5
